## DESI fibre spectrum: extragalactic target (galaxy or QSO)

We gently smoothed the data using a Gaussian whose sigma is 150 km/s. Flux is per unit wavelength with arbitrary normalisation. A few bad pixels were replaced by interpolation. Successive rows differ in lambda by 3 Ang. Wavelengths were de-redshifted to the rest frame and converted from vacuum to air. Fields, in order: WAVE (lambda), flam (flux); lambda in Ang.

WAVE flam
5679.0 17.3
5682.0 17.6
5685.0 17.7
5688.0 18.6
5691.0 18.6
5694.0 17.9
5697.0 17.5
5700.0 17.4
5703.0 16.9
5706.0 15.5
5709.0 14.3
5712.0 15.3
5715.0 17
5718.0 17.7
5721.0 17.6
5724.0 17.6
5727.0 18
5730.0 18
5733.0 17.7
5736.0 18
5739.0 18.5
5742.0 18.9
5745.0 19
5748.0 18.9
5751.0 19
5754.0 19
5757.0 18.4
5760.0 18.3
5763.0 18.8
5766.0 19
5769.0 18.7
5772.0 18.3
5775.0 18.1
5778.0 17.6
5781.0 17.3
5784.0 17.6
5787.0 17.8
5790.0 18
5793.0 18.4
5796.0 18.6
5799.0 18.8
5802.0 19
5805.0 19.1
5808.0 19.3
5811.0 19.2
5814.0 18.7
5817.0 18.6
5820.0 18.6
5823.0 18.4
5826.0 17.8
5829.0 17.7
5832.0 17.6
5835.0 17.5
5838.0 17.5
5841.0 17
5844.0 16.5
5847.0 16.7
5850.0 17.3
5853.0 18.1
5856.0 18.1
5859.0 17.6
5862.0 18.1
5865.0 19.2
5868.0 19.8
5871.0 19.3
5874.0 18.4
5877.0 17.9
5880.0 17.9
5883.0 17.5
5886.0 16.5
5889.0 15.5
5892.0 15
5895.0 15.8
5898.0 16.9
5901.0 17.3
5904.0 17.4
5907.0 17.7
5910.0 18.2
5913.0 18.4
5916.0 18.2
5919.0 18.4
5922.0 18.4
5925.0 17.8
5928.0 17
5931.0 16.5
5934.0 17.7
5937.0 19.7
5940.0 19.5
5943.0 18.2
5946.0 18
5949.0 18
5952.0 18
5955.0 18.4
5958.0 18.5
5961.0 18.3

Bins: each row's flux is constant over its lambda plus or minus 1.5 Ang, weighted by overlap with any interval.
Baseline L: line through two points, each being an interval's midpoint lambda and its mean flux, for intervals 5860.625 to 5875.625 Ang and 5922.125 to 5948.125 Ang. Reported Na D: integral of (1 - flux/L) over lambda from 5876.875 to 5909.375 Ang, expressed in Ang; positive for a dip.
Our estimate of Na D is 3.1 Ang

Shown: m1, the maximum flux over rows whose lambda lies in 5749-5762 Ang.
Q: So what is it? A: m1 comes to 19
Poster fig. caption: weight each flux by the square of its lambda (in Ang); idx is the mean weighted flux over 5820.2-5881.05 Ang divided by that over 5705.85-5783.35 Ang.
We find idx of 1.04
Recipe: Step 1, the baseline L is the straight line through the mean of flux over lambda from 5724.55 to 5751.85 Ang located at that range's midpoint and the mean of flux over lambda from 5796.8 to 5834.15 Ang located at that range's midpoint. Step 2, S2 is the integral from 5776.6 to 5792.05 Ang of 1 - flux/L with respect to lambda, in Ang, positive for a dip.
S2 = 0.7 Ang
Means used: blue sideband 18.4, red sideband 18.5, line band 17.7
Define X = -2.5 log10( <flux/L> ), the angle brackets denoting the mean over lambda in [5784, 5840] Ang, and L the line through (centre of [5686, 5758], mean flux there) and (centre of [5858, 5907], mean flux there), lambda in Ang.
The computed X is -0.04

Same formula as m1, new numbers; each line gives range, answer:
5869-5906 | 19.3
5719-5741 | 18.5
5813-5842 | 18.7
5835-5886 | 19.8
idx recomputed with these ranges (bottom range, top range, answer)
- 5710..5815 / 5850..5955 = 1.02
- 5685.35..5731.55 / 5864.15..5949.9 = 1.11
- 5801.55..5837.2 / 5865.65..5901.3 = 0.96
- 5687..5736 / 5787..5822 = 1.12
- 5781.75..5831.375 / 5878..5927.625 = 0.97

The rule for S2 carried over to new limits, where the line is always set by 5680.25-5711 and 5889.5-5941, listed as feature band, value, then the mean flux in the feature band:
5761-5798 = -1.8 Ang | 18.2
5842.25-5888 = -1.1 Ang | 17.9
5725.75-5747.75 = -1.4 Ang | 18.3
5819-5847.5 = -0.2 Ang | 17.5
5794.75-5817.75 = -2.0 Ang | 18.9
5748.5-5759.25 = -0.9 Ang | 18.8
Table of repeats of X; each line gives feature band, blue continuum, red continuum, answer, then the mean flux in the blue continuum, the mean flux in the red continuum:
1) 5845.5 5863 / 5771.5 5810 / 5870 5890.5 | 0.01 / 18.3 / 17.5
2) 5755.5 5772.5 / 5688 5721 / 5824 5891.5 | -0.08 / 16.9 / 17.7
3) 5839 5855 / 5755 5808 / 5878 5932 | 0.04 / 18.4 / 17.3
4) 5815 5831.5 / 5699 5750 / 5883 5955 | -0.04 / 17.4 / 17.6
